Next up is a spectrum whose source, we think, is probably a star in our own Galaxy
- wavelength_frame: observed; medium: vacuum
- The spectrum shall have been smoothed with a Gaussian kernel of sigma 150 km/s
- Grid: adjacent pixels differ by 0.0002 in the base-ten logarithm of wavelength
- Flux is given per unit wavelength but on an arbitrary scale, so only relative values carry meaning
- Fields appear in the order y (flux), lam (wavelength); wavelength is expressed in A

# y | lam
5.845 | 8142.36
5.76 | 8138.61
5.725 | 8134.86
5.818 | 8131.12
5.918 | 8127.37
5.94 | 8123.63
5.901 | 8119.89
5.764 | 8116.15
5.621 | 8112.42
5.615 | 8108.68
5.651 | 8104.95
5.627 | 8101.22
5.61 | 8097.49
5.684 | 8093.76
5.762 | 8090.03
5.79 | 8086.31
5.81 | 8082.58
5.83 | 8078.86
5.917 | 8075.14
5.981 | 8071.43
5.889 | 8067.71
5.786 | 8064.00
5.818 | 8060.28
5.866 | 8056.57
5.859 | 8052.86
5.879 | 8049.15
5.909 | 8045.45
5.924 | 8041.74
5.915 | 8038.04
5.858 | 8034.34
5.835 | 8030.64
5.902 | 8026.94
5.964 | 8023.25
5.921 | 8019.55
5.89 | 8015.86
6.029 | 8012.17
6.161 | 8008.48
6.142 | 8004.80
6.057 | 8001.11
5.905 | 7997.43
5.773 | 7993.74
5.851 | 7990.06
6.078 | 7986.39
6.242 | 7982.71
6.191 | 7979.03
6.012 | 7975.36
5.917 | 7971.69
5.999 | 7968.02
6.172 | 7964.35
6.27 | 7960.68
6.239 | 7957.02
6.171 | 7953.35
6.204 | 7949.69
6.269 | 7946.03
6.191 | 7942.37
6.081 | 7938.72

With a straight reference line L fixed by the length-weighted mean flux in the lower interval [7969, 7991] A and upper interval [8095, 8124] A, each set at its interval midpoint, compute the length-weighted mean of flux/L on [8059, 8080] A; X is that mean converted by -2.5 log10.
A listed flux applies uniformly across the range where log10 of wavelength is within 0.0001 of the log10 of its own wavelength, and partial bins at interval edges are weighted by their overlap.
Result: -0.01 mag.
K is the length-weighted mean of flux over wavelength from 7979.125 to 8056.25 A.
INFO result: 5.96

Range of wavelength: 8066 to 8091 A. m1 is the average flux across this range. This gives 5.86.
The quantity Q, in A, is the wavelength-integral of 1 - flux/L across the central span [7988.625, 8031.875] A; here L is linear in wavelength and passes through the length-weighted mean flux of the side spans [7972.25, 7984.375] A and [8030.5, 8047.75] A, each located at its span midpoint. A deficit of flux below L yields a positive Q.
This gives 0.3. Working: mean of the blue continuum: 6.12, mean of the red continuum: 5.89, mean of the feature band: 5.95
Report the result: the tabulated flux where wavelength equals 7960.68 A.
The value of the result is 6.27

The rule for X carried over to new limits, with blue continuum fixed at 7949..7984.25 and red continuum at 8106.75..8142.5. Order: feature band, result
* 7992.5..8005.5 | 0.02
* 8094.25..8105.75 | 0.04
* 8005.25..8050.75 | 0.01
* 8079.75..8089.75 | 0.01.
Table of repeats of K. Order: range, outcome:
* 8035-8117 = 5.8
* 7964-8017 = 6.03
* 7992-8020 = 5.99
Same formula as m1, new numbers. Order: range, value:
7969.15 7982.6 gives 6.06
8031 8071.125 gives 5.87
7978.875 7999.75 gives 5.99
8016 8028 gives 5.93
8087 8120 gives 5.69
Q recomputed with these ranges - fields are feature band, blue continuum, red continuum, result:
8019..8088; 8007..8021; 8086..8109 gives -0.4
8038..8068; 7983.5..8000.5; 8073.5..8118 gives -0.3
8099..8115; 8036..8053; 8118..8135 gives 0.7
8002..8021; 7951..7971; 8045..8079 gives -0.1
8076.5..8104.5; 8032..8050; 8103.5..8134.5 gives 0.4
